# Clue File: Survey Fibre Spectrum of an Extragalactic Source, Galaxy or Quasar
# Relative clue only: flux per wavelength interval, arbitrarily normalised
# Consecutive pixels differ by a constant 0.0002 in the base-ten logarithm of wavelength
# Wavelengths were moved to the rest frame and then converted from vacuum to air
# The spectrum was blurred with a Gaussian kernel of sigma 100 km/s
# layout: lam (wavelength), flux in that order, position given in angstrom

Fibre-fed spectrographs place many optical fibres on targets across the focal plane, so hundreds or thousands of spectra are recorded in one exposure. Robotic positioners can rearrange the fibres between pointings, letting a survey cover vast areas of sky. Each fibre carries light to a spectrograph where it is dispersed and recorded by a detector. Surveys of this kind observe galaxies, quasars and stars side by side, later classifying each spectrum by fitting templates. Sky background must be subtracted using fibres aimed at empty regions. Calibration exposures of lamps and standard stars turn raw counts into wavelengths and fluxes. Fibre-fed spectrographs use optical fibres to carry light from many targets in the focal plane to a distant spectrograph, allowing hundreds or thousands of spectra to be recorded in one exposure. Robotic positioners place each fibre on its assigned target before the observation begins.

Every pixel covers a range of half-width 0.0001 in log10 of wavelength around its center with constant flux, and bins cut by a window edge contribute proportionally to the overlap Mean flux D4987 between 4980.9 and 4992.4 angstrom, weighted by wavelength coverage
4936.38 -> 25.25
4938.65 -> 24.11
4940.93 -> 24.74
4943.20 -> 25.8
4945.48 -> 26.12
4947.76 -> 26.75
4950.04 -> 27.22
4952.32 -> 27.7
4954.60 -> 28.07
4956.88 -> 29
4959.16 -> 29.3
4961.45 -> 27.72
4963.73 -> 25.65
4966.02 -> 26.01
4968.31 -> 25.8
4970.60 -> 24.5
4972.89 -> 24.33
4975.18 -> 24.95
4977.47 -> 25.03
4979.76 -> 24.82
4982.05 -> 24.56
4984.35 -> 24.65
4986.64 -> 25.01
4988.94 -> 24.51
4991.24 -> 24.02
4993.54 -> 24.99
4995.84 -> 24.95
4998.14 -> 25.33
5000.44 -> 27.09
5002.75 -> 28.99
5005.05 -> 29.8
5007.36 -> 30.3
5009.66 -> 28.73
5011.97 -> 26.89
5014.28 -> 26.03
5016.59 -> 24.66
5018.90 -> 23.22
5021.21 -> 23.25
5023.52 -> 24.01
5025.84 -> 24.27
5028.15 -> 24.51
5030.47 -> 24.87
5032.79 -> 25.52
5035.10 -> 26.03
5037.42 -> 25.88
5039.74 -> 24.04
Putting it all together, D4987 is 24.5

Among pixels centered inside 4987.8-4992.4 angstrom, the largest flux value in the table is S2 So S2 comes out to 24.51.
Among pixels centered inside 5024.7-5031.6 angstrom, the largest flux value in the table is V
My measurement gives 24.87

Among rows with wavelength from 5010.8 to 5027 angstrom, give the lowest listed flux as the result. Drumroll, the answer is 23.22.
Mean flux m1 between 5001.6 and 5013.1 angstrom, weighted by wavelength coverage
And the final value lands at 29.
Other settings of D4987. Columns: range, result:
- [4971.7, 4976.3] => 24.6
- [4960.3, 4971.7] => 25.9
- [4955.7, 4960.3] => 29.2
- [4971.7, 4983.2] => 24.7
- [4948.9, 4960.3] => 28.3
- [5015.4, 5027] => 23.9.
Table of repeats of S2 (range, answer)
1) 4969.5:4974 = 24.5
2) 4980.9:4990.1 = 25.01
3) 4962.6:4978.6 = 26.01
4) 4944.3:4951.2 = 27.22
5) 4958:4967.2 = 29.3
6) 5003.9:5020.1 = 30.3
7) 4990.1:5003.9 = 28.99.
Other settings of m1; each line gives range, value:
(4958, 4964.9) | 27.6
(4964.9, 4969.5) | 25.9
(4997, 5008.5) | 28.3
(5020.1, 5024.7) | 23.6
